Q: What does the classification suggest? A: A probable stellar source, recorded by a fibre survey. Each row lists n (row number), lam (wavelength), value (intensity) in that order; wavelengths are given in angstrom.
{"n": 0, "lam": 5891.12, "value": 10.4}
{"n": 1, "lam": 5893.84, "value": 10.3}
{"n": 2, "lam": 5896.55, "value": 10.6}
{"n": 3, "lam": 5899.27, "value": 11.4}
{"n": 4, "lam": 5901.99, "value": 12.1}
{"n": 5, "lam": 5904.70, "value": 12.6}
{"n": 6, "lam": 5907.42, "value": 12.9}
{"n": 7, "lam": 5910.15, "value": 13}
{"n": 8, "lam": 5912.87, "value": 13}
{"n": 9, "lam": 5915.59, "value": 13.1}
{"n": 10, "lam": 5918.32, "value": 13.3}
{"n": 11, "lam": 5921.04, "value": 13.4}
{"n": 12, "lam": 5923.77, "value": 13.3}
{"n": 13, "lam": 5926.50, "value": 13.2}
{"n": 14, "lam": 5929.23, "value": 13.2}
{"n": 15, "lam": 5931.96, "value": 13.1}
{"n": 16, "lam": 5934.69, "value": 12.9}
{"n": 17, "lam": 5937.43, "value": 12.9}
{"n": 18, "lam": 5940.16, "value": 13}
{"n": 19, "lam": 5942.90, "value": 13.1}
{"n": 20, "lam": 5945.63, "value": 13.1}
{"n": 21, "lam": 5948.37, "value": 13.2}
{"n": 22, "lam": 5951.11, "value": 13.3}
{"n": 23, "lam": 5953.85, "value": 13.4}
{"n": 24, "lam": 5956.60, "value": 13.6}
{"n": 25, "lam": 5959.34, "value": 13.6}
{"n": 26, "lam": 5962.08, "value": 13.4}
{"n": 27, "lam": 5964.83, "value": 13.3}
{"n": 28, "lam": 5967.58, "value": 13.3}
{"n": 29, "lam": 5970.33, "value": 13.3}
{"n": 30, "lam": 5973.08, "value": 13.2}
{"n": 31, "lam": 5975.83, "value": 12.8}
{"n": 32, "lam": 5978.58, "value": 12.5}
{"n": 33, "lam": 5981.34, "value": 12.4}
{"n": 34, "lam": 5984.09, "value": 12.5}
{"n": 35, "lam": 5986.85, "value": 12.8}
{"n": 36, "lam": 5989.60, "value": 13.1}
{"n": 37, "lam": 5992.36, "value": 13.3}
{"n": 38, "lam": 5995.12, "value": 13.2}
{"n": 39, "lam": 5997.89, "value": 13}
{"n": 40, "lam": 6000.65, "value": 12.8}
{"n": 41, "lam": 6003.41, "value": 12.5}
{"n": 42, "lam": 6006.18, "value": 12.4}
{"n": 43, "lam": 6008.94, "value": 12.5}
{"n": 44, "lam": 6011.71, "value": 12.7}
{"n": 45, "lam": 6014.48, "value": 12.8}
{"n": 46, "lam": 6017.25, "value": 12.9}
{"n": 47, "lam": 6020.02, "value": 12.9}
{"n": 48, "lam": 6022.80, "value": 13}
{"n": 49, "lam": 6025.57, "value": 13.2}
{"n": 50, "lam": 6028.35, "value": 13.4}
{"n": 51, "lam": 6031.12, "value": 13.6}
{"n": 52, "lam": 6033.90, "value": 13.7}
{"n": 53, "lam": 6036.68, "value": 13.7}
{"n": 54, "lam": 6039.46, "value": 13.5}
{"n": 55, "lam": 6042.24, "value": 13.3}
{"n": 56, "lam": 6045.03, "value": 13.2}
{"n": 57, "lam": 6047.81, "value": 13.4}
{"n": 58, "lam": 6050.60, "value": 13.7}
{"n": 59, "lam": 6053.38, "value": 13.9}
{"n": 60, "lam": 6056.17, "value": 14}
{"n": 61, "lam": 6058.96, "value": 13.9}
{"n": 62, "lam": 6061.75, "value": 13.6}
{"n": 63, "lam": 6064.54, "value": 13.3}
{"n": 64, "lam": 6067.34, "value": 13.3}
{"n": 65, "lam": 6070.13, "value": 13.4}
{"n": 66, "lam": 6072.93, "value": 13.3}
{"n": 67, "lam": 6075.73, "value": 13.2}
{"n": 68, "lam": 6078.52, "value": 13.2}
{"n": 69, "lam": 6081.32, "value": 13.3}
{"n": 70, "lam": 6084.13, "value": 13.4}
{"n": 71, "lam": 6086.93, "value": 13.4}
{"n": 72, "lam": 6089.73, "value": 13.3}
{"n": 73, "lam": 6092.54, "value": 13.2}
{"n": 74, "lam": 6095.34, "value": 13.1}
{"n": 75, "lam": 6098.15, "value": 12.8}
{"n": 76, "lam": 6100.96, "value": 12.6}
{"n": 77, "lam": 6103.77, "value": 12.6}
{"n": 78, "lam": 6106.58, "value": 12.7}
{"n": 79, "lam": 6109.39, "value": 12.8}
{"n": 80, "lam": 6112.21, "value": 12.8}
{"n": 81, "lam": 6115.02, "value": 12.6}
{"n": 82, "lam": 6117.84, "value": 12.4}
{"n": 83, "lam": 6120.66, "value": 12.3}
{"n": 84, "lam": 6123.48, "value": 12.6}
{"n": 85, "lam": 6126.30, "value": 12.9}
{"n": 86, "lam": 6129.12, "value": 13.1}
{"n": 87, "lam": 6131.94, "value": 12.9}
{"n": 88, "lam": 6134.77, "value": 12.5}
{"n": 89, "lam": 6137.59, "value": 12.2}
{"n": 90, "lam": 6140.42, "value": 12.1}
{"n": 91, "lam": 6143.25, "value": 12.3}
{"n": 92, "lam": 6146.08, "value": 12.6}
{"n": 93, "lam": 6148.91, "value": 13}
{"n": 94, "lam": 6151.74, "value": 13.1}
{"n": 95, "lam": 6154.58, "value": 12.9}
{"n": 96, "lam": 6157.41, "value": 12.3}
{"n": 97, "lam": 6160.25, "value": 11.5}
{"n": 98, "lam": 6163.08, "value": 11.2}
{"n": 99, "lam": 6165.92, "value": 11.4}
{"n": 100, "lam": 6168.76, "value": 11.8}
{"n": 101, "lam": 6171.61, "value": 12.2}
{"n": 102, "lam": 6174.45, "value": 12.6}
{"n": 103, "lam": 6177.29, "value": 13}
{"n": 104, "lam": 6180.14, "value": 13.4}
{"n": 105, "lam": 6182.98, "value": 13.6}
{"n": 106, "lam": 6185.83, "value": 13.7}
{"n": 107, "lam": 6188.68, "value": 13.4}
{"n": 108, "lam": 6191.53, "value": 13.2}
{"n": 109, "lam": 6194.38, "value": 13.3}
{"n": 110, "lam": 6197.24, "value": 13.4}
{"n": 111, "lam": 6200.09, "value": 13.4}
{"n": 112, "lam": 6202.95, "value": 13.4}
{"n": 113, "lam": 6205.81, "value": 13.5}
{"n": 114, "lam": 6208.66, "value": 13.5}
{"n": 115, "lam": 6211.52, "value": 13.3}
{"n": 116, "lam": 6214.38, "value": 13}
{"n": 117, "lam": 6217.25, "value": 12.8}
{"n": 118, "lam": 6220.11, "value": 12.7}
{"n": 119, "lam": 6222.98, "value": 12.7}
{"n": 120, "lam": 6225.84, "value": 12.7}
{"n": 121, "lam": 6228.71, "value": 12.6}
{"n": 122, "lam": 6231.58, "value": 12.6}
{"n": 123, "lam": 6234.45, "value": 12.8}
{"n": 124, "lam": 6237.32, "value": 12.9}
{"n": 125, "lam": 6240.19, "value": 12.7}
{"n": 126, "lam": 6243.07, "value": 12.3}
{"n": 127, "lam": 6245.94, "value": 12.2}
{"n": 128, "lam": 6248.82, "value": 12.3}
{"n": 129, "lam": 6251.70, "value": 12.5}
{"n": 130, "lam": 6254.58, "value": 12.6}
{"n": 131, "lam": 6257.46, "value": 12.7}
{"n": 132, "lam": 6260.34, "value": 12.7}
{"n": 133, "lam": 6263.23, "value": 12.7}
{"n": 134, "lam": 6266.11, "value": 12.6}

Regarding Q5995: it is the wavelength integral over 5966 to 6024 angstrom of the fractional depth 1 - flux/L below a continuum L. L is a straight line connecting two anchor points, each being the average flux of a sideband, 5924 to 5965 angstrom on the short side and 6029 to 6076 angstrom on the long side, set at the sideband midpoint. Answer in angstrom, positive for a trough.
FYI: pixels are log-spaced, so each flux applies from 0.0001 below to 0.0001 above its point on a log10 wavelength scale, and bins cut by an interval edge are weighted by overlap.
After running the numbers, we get 2.2 angstrom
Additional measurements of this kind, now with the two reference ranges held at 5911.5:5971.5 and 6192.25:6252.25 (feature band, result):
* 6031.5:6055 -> -0.81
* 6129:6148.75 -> 0.72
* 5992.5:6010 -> 0.50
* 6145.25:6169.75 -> 1.46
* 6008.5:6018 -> 0.29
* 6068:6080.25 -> -0.19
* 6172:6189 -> -0.35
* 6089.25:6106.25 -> 0.19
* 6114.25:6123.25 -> 0.40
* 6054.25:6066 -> -0.56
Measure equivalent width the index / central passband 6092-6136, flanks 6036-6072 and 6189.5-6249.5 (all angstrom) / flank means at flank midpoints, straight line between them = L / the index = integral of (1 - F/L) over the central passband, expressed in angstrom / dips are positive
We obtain 1.9 angstrom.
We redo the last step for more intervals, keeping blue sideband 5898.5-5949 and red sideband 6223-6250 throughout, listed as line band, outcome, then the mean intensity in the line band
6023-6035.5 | -0.6 angstrom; 13.4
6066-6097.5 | -1.3 angstrom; 13.3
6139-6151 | 0.1 angstrom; 12.5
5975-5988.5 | 0.3 angstrom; 12.6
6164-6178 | 0.6 angstrom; 12.1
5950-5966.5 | -0.7 angstrom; 13.4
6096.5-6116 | 0.0 angstrom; 12.7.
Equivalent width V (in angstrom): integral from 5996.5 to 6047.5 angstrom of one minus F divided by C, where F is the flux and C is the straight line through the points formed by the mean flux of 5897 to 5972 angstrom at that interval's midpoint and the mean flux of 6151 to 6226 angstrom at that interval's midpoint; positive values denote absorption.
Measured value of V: -0.4 angstrom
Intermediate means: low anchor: 13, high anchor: 12.9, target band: 13.1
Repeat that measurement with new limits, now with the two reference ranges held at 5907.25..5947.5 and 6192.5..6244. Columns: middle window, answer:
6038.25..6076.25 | -1.3 angstrom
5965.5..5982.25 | 0.2 angstrom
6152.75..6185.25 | 1.5 angstrom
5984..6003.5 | 0.2 angstrom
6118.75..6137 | 0.5 angstrom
